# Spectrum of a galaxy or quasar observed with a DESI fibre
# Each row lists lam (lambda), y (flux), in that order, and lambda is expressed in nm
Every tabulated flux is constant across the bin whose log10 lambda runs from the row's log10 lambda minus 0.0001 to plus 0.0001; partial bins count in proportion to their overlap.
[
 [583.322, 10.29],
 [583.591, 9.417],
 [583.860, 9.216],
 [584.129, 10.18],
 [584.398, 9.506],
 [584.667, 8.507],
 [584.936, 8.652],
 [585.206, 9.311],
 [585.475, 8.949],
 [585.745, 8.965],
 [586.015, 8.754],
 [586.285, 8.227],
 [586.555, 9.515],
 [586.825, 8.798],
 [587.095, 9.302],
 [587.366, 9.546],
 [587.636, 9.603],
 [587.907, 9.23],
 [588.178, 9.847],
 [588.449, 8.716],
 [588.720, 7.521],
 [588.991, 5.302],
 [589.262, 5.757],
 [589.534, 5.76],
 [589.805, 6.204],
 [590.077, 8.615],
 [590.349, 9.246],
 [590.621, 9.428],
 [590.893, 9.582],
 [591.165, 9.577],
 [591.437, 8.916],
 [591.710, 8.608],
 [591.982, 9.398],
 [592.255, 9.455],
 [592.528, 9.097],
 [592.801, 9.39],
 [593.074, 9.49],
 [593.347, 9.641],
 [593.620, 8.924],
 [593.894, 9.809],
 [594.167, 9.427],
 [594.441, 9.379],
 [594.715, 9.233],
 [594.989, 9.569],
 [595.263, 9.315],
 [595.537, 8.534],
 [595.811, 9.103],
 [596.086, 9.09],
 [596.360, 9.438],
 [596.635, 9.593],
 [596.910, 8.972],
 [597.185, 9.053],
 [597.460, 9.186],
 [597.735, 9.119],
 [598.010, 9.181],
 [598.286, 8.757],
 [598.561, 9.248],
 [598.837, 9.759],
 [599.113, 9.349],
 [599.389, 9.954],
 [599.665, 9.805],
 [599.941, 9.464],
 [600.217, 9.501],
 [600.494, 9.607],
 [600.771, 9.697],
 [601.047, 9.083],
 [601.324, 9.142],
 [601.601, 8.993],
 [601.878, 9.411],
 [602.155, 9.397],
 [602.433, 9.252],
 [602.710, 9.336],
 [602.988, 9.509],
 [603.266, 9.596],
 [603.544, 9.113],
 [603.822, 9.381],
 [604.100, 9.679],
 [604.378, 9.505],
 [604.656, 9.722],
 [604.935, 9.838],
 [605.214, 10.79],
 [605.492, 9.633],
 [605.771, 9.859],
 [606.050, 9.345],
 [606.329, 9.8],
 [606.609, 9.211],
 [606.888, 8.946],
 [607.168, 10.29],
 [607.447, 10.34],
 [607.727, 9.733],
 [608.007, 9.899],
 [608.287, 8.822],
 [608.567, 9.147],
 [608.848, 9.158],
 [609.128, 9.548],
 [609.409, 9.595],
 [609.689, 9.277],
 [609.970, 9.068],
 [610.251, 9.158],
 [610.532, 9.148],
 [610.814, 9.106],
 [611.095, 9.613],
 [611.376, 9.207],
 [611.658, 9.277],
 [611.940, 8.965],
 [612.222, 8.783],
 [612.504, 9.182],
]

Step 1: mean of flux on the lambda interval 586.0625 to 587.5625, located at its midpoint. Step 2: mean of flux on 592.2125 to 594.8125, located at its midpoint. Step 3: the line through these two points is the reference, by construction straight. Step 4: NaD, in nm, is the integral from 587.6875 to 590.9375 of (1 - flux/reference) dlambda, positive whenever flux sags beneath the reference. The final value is 0.45 nm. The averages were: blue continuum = 9.08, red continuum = 9.38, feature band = 7.93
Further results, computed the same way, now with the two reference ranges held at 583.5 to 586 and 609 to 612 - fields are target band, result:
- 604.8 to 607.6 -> -0.166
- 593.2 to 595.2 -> -0.047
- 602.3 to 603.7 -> -0.018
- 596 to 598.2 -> 0.005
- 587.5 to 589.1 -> 0.132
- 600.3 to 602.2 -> -0.020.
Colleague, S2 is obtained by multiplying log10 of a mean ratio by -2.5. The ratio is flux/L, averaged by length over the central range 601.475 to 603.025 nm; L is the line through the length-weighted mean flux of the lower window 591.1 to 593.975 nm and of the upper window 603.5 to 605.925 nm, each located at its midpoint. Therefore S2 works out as 0.04 mag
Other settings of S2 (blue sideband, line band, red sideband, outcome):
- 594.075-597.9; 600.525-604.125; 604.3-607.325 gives 0.02 mag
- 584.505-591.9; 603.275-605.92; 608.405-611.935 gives -0.07 mag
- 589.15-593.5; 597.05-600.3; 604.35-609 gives -0.03 mag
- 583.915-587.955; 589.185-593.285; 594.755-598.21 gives 0.06 mag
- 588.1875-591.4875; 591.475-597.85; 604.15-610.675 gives -0.11 mag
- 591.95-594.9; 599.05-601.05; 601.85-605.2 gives -0.01 mag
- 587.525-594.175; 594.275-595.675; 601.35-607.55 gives -0.03 mag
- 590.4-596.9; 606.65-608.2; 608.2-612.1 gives -0.06 mag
